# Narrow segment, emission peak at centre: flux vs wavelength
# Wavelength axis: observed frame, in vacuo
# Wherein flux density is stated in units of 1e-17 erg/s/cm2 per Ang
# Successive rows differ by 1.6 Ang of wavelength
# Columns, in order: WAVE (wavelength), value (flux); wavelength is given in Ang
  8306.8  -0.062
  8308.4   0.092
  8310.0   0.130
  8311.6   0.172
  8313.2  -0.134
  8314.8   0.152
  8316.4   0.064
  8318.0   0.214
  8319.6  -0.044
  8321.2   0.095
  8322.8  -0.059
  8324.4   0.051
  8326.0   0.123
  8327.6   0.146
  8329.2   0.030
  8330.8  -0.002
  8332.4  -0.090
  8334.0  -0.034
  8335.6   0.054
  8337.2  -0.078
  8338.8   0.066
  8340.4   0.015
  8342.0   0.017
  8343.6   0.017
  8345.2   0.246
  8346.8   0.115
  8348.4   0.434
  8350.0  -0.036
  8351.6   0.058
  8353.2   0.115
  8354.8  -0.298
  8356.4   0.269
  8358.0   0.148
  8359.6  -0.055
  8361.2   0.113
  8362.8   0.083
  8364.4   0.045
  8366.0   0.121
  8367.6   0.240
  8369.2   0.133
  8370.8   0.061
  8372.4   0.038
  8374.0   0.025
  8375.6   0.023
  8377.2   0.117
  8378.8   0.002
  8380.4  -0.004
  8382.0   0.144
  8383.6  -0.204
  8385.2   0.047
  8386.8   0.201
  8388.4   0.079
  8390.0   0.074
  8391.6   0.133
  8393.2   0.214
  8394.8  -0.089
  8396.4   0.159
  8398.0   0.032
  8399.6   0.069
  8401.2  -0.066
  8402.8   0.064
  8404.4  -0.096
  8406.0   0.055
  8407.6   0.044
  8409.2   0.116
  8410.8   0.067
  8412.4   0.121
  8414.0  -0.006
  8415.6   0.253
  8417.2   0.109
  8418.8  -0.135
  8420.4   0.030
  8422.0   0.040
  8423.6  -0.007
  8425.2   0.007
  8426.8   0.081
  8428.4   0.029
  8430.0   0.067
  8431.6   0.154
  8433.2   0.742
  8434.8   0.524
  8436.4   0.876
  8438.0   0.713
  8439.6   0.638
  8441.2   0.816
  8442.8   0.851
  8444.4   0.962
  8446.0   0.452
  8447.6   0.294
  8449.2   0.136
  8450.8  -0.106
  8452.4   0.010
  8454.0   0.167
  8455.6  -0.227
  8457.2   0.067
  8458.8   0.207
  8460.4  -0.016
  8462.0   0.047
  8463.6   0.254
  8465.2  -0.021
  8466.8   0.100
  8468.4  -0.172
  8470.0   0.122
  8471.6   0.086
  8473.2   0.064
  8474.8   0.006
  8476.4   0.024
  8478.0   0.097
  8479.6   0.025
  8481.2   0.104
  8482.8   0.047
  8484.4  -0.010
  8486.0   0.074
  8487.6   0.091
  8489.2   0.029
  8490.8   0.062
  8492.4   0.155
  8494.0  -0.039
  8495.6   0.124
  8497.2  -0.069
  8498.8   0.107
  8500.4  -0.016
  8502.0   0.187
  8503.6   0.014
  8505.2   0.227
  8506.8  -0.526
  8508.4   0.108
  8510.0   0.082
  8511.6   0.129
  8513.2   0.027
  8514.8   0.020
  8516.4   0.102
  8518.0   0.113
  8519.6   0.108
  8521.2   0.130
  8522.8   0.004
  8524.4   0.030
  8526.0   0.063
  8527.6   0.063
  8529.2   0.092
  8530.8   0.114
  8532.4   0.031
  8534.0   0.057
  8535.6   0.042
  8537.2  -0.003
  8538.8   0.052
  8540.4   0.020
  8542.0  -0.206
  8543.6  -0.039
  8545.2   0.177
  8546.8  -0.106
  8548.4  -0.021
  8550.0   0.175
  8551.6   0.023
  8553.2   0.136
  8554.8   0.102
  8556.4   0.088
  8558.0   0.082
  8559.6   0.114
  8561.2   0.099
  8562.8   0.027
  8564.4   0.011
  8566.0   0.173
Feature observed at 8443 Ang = [O II]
